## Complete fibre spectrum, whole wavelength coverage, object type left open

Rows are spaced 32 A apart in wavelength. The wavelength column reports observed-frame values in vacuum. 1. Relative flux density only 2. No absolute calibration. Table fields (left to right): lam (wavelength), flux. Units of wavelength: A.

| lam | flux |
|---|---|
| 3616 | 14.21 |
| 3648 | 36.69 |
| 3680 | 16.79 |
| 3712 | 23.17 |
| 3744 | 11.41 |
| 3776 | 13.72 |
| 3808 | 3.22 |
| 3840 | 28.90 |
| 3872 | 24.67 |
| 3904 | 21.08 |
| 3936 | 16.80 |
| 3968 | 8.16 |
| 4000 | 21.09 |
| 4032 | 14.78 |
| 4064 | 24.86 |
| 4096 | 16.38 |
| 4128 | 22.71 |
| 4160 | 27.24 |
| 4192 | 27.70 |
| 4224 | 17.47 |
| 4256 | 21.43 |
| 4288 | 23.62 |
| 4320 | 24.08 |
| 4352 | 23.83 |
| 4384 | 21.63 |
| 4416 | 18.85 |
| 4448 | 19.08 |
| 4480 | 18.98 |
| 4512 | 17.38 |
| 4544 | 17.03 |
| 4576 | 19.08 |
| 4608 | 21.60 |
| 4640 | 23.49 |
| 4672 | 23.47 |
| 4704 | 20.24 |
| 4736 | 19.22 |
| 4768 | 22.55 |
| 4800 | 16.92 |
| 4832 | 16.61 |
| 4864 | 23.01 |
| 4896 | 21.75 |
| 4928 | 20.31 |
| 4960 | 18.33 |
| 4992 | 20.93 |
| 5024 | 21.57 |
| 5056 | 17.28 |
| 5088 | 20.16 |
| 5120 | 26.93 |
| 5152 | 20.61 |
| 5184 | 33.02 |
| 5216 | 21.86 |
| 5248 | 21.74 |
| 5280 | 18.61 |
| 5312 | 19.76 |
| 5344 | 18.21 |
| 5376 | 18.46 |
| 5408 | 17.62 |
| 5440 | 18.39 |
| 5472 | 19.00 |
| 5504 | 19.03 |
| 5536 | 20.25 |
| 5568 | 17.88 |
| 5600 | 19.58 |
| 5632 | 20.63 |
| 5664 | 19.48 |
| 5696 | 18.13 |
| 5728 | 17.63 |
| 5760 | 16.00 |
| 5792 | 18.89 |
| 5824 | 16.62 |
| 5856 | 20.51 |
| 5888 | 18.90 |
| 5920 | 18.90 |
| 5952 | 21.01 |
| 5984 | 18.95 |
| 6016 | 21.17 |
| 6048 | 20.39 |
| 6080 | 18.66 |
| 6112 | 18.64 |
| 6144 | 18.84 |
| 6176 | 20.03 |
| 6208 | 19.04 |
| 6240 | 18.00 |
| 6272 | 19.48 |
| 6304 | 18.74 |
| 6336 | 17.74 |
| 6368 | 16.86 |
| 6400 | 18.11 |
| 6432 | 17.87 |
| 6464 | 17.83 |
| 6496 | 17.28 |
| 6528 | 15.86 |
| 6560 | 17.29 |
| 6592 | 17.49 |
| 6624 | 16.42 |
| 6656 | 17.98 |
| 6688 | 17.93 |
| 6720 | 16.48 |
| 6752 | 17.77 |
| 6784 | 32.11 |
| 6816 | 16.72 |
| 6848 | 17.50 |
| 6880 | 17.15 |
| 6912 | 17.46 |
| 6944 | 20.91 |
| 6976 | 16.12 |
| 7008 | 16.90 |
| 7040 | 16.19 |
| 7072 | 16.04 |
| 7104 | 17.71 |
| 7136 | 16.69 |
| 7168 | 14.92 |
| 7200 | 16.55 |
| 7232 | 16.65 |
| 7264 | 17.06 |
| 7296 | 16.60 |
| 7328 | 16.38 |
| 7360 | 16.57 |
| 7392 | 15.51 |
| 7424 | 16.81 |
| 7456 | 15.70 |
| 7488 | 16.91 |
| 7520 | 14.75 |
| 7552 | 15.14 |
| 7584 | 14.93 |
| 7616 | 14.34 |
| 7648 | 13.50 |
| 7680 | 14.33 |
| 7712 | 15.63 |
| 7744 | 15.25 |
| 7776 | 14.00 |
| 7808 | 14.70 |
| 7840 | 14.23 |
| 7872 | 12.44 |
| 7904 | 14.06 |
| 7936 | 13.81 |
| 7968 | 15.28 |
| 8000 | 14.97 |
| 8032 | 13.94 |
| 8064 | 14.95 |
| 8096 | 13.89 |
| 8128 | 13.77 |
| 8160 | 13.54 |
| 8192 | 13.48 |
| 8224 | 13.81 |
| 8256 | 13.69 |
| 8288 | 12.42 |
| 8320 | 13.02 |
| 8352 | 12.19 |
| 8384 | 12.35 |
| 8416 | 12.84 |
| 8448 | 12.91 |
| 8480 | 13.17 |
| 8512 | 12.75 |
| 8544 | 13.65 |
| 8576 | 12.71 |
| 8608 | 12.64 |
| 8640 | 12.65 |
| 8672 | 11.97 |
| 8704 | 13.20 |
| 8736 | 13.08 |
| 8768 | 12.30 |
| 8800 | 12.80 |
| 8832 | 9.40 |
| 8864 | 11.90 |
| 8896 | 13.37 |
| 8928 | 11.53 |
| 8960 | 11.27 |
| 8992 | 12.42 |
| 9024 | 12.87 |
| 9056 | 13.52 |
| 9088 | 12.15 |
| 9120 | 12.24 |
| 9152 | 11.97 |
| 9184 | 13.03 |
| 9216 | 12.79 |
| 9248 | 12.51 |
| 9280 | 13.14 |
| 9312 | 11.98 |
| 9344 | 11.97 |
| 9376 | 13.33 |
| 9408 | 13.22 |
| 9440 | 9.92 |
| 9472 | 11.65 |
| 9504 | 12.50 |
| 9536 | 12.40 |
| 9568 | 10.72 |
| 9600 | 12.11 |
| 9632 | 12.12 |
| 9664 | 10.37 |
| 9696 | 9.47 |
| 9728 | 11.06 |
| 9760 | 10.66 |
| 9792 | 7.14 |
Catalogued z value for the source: 0.03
